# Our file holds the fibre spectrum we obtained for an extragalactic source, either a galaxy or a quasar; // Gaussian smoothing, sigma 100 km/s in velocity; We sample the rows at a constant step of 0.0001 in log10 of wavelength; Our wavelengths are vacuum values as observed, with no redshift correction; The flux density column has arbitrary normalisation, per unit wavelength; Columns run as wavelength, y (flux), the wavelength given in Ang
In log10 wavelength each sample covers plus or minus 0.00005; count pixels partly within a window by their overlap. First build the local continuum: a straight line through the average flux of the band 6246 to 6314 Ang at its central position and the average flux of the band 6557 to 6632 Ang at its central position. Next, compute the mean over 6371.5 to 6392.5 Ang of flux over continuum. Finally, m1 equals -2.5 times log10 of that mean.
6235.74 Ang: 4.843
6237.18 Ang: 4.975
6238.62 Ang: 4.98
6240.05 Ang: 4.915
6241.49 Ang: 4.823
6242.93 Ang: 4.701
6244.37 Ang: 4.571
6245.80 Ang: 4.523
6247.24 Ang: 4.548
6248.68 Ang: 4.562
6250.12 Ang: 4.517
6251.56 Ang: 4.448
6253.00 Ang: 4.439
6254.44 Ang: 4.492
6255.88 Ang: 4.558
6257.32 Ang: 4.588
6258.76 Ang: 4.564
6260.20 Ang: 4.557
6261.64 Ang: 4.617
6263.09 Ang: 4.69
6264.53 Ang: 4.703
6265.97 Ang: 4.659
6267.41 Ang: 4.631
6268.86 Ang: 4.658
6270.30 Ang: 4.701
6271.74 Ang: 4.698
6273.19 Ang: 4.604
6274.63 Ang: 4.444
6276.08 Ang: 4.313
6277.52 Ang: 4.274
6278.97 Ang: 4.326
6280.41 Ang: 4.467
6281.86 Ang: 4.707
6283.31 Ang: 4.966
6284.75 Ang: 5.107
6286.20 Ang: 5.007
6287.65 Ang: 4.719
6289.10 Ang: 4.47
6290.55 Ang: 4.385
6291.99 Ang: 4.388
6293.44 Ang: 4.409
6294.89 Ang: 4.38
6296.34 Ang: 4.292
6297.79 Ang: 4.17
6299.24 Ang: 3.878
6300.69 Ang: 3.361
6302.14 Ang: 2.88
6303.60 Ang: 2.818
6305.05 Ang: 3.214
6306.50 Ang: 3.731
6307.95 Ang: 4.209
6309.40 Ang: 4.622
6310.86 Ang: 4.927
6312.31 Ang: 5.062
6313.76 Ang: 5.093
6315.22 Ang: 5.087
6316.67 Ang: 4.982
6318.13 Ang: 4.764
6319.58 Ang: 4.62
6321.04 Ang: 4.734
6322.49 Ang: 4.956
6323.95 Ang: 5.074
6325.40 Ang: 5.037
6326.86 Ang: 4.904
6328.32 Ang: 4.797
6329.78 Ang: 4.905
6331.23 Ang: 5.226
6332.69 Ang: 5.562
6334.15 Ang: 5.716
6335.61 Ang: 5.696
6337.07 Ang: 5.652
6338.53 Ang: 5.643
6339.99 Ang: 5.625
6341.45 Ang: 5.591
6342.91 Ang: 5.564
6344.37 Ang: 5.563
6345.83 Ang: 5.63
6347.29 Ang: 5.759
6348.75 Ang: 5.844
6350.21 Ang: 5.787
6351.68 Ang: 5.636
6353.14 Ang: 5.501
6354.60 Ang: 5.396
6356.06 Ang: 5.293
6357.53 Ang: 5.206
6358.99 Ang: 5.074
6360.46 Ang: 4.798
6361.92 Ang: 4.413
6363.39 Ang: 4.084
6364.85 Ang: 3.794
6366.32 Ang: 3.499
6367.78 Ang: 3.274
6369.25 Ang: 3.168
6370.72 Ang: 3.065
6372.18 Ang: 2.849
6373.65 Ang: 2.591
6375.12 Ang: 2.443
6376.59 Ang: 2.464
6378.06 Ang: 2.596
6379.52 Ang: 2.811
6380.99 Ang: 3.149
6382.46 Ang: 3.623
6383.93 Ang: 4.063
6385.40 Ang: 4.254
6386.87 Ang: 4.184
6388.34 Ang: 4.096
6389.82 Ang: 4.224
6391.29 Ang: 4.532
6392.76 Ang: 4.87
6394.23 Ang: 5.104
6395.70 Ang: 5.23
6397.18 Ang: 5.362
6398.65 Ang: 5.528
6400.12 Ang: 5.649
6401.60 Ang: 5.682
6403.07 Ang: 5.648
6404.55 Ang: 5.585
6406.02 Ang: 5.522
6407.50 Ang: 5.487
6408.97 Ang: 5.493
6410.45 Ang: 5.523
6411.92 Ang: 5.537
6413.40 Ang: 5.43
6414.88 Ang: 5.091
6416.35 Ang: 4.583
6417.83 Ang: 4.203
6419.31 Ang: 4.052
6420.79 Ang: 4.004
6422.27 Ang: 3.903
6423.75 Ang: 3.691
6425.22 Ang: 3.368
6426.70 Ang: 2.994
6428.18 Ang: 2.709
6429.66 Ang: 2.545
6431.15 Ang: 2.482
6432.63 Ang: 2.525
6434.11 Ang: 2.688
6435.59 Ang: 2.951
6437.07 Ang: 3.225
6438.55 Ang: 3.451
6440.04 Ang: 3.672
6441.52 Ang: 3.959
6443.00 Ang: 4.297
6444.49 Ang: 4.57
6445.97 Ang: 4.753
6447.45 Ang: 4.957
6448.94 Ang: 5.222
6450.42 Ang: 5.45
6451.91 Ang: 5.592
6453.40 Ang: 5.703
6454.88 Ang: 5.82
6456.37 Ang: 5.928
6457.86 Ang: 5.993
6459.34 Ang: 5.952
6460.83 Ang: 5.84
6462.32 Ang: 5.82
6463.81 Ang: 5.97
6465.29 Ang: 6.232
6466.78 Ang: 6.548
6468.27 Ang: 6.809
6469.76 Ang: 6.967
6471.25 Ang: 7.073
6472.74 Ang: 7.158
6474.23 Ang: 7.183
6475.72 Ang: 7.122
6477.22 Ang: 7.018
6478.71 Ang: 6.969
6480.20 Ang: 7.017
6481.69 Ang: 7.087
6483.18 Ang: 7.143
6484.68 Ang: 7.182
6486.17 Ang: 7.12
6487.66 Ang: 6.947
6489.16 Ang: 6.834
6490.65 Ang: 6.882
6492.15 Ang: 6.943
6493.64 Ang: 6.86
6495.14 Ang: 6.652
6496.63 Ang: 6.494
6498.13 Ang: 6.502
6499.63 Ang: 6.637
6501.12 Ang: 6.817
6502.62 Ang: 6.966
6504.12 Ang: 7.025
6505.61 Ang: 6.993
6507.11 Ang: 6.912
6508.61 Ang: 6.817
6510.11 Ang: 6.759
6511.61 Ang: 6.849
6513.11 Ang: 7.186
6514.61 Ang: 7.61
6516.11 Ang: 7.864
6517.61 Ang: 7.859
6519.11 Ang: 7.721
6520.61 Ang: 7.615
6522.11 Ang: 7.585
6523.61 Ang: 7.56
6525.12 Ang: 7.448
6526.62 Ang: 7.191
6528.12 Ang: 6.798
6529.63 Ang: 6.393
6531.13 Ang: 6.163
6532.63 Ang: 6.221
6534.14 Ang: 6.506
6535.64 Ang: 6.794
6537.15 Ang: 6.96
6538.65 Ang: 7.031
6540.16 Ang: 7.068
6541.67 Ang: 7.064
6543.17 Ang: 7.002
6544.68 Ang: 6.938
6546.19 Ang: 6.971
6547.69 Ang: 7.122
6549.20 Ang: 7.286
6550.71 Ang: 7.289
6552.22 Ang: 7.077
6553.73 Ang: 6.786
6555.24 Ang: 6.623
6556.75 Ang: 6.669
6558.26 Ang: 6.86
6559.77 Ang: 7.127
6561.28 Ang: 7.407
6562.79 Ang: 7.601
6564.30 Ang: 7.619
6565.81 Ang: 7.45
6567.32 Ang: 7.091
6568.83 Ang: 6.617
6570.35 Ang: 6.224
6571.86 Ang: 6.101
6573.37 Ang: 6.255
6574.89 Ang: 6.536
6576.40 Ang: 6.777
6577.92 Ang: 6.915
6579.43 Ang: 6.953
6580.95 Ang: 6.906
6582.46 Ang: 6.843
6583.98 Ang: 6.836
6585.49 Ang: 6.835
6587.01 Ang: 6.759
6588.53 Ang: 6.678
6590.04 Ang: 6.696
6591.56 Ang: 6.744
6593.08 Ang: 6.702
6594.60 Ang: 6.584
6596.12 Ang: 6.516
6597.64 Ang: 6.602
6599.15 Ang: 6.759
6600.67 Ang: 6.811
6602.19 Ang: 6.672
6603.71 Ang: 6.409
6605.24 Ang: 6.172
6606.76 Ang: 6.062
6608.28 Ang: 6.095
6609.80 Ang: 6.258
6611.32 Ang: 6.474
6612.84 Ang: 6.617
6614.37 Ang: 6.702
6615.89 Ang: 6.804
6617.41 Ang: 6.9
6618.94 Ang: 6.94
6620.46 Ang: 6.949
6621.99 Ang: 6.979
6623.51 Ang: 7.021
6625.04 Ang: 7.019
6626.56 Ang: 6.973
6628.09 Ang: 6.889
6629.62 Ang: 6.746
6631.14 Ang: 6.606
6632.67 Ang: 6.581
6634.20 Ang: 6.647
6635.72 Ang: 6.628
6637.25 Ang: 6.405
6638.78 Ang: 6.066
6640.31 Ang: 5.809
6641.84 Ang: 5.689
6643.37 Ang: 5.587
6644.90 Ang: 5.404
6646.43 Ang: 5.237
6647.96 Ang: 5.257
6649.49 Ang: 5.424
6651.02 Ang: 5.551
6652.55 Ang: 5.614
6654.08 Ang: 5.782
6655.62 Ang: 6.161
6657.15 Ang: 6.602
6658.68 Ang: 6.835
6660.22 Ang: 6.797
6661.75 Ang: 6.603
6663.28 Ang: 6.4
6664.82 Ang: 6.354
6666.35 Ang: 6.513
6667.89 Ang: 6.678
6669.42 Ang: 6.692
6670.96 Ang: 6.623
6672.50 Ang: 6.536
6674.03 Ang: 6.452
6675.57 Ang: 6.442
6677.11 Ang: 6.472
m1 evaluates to 0.44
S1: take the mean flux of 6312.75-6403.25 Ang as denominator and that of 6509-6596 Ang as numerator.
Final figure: 1.49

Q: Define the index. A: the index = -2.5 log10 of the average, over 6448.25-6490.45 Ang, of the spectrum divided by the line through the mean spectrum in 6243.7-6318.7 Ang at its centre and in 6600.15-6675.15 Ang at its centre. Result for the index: -0.18 mag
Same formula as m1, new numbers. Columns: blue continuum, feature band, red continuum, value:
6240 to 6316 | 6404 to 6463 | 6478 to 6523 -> 0.36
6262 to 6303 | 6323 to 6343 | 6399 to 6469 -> -0.18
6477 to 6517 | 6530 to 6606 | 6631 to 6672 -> -0.03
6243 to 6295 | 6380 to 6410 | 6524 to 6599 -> 0.15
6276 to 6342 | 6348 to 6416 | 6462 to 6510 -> 0.22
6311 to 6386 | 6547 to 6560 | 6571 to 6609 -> -0.11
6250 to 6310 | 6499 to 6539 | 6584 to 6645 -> -0.19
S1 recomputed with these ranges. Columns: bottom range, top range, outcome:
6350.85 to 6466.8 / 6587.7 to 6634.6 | 1.50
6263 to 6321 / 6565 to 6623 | 1.50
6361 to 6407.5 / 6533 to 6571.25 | 1.69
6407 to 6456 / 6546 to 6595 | 1.62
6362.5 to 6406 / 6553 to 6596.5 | 1.67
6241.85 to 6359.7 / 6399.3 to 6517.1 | 1.19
